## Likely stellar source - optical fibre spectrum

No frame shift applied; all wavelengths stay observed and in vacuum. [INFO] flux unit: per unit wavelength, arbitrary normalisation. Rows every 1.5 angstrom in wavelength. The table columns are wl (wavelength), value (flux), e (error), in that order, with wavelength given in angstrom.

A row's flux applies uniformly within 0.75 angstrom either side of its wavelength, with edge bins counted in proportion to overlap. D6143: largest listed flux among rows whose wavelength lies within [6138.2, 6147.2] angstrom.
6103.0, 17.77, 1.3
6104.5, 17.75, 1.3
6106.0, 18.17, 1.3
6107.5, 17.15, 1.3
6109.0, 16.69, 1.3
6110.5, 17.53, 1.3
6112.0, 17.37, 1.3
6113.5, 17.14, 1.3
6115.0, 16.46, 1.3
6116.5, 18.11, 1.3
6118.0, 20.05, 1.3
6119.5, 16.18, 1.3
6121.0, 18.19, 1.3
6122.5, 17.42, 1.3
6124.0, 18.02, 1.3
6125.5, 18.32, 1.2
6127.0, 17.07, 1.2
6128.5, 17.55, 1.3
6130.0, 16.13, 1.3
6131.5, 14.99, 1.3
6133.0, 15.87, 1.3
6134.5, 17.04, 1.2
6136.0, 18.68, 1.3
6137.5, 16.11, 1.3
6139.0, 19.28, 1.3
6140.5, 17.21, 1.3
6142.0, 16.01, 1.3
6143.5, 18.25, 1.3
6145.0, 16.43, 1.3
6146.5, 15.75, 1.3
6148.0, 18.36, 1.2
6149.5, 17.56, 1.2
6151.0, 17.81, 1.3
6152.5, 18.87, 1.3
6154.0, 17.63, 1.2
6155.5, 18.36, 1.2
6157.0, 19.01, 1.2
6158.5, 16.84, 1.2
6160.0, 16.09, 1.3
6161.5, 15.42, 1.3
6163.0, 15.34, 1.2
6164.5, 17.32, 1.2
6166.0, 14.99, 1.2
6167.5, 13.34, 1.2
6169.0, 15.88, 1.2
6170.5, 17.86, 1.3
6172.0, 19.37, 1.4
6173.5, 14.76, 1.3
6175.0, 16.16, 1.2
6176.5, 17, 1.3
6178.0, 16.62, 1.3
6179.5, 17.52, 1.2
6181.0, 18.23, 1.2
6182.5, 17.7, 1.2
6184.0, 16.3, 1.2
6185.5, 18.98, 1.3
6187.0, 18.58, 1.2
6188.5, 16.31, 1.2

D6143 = 19.28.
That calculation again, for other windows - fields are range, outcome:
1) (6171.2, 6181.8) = 19.37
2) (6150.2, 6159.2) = 19.01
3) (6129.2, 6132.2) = 16.13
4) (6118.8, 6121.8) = 18.19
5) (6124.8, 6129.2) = 18.32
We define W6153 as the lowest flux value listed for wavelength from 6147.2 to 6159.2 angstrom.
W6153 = 16.84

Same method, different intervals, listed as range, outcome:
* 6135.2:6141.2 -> 16.11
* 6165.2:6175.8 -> 13.34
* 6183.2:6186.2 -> 16.3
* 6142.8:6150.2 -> 15.75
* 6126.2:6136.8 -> 14.99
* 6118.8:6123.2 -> 16.18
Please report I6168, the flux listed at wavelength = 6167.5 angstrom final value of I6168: 13.34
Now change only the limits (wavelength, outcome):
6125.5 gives 18.32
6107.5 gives 17.15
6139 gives 19.28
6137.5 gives 16.11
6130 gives 16.13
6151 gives 17.81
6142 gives 16.01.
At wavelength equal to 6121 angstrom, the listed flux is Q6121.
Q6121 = 18.19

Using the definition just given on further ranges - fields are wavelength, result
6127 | 17.07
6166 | 14.99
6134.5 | 17.04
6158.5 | 16.84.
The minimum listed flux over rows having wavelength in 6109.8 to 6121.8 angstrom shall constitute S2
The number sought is 16.18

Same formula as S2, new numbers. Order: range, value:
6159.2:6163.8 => 15.34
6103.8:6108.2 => 17.15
